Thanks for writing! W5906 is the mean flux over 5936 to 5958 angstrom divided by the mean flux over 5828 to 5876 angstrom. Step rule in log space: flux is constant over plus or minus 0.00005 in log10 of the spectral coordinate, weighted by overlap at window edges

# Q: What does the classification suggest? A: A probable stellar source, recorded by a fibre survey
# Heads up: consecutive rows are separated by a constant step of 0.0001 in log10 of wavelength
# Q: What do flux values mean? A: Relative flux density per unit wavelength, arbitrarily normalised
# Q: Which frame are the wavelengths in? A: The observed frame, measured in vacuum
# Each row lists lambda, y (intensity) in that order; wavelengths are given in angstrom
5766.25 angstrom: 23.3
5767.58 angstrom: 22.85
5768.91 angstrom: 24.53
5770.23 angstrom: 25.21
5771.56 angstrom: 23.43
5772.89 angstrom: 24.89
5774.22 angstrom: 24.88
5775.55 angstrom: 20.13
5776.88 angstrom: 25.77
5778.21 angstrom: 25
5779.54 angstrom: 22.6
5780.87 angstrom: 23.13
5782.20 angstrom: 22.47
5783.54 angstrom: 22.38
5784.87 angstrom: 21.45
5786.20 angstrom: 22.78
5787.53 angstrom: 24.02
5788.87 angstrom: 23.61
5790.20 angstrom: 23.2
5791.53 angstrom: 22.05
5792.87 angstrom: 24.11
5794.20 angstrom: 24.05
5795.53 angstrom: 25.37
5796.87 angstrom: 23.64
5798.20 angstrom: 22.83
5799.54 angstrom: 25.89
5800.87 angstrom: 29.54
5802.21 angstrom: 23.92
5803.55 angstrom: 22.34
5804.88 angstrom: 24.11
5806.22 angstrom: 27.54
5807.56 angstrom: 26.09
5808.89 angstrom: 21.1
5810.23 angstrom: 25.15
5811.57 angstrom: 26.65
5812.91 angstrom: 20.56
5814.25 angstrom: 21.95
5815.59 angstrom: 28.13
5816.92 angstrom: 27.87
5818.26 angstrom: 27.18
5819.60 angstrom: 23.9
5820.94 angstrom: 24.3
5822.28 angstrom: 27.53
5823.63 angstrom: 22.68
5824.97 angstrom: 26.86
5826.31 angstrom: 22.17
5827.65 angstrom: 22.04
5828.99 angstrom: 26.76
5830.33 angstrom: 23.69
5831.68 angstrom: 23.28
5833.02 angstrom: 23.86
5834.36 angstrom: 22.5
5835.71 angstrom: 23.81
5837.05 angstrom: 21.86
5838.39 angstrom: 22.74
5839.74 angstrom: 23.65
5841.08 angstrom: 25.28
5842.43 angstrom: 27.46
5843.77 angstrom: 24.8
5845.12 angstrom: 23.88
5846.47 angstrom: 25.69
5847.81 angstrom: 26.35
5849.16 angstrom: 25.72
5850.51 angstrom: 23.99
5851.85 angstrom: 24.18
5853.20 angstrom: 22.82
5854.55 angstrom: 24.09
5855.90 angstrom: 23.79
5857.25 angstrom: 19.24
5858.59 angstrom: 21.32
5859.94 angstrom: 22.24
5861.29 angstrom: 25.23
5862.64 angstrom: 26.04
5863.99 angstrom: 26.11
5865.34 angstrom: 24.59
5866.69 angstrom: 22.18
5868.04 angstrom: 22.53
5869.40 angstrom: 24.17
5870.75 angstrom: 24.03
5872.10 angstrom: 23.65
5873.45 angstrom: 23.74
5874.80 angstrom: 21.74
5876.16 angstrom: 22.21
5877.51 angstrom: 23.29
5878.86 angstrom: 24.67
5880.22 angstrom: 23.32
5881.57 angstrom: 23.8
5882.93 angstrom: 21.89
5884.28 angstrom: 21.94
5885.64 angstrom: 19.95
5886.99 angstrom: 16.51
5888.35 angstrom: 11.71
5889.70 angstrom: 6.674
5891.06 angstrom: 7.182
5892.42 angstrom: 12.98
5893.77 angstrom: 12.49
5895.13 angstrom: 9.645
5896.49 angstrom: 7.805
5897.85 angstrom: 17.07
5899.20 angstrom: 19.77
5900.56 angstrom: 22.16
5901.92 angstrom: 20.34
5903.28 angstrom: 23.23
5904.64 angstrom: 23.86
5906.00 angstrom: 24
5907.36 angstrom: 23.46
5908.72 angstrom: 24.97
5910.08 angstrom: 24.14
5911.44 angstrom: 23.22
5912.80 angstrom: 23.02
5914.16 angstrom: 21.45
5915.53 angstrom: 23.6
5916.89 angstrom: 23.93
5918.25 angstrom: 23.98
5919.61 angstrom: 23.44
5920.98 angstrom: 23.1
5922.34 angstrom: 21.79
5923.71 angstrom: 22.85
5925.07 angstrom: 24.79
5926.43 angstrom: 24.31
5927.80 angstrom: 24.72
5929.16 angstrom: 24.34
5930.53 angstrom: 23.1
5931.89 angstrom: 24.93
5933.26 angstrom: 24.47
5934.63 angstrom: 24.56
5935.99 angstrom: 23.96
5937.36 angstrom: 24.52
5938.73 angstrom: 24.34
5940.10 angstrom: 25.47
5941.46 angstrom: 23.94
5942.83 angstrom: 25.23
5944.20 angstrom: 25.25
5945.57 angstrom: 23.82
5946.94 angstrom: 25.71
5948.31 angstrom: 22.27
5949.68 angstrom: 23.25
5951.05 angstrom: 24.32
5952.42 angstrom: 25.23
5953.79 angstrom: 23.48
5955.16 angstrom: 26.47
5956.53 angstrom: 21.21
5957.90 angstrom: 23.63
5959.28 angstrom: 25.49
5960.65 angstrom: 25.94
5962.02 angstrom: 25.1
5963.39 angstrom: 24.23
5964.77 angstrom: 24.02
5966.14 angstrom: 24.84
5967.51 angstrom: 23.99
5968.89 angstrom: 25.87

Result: 1.0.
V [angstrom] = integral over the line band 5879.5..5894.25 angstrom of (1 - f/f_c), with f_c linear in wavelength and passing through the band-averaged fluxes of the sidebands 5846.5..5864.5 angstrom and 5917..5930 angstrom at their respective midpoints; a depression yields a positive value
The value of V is 4.68 angstrom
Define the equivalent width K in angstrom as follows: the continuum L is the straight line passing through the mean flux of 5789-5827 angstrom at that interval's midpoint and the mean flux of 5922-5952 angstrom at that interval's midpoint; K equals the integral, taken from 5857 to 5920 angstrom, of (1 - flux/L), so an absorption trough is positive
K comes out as 9.2 angstrom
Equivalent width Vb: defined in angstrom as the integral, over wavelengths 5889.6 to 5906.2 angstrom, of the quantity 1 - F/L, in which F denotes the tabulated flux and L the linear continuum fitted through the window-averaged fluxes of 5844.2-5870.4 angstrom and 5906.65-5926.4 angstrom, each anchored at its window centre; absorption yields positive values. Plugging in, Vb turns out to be 5.3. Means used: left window 23.9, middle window 16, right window 23.4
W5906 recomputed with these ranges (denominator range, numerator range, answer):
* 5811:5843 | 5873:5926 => 0.83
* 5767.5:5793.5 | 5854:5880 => 1.00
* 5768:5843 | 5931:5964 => 1.01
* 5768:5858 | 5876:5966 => 0.91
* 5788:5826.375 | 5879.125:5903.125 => 0.67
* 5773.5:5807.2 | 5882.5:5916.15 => 0.77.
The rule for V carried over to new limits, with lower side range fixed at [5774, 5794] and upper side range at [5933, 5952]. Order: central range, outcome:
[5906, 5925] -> 0.6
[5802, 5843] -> -1.7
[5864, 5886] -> 0.7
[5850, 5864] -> 0.2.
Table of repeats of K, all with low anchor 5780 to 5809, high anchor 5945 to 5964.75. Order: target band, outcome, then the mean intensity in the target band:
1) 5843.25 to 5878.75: 0.5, 23.8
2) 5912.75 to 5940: 0.5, 23.8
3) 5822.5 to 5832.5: 0.0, 24.1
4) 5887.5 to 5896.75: 5.4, 9.99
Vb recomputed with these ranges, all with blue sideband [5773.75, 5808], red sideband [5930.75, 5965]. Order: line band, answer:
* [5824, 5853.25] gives -0.2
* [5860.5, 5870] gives -0.1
